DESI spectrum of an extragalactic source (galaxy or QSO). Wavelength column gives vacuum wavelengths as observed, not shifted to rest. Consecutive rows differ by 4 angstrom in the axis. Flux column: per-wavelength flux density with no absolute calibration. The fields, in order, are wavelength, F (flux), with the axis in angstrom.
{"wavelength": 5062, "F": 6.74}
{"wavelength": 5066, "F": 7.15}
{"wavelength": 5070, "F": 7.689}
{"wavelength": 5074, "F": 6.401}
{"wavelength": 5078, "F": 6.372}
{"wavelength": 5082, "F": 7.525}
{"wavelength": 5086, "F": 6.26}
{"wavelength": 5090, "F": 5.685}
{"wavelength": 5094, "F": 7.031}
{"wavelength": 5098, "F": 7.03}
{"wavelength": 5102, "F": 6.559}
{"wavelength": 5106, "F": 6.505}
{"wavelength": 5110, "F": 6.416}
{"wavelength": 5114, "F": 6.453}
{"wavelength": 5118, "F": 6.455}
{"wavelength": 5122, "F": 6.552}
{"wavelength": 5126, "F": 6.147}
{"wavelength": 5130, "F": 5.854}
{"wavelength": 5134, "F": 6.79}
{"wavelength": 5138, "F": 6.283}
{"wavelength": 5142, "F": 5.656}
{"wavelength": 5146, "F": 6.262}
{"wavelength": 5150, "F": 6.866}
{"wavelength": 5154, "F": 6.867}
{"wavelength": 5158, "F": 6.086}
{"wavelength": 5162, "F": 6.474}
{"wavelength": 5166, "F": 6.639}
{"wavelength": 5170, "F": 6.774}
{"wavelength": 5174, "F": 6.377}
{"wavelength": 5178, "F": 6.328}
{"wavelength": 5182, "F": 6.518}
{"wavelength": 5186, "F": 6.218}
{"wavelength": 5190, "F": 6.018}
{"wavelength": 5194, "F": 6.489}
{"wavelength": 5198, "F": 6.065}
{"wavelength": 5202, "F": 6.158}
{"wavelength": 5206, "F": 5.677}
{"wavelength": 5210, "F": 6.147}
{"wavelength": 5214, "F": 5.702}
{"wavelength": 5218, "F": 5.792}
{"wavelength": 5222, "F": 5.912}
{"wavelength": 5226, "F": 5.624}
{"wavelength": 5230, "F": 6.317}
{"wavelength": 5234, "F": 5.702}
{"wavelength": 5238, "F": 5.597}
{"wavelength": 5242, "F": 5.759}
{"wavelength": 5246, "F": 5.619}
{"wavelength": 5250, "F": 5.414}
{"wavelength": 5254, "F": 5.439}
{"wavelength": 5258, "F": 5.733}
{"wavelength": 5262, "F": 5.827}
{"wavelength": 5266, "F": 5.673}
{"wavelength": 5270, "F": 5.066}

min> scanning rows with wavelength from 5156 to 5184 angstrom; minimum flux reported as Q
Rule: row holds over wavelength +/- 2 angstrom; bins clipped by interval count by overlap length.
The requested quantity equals 6.086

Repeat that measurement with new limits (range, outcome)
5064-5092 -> 5.685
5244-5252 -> 5.414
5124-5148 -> 5.656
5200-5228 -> 5.624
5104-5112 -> 6.416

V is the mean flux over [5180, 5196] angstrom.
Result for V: 6.31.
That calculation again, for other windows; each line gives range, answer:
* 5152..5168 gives 6.52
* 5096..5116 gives 6.59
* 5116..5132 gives 6.25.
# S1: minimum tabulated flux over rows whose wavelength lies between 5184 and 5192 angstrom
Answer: 6.018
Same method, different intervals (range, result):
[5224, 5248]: 5.597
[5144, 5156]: 6.262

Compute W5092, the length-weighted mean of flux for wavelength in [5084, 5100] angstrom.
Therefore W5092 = 6.5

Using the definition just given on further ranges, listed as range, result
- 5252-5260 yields 5.59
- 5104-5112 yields 6.46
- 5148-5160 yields 6.61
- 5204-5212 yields 5.91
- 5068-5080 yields 6.82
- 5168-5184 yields 6.5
